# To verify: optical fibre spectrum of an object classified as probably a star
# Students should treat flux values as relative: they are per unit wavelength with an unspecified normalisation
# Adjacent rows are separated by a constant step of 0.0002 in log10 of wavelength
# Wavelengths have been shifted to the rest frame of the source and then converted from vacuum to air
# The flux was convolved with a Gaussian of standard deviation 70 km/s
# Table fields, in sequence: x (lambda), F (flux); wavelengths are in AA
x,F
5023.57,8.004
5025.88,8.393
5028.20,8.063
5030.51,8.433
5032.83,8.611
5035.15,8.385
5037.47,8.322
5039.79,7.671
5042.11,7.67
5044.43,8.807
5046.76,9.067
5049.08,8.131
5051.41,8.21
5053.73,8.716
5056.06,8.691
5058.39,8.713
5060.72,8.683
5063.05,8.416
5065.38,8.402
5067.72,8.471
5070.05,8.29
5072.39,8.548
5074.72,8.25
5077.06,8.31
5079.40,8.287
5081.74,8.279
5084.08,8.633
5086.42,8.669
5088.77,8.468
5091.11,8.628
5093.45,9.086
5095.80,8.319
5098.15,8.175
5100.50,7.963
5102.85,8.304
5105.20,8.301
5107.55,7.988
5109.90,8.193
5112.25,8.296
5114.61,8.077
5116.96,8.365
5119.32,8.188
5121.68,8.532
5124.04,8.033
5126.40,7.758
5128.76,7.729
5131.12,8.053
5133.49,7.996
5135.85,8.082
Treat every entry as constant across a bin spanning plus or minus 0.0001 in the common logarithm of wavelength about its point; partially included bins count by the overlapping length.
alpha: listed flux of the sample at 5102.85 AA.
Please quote 8.304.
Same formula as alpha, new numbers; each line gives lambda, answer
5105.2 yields 8.301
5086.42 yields 8.669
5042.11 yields 7.67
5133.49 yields 7.996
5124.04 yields 8.033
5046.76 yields 9.067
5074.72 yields 8.25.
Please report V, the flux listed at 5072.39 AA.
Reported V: 8.548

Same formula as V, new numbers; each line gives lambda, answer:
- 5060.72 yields 8.683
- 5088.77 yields 8.468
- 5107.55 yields 7.988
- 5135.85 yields 8.082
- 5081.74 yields 8.279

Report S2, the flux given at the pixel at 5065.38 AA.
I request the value 8.402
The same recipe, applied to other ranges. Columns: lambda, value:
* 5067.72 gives 8.471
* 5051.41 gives 8.21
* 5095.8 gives 8.319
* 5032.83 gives 8.611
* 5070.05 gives 8.29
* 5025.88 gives 8.393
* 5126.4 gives 7.758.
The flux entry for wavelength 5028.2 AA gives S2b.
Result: 8.063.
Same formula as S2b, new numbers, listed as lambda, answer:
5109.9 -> 8.193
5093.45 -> 9.086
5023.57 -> 8.004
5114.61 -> 8.077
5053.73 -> 8.716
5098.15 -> 8.175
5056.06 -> 8.691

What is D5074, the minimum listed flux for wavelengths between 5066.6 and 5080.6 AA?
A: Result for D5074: 8.25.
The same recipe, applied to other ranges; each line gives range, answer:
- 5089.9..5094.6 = 8.628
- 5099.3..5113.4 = 7.963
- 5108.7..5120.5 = 8.077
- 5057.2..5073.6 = 8.29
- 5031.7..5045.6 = 7.67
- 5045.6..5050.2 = 8.131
